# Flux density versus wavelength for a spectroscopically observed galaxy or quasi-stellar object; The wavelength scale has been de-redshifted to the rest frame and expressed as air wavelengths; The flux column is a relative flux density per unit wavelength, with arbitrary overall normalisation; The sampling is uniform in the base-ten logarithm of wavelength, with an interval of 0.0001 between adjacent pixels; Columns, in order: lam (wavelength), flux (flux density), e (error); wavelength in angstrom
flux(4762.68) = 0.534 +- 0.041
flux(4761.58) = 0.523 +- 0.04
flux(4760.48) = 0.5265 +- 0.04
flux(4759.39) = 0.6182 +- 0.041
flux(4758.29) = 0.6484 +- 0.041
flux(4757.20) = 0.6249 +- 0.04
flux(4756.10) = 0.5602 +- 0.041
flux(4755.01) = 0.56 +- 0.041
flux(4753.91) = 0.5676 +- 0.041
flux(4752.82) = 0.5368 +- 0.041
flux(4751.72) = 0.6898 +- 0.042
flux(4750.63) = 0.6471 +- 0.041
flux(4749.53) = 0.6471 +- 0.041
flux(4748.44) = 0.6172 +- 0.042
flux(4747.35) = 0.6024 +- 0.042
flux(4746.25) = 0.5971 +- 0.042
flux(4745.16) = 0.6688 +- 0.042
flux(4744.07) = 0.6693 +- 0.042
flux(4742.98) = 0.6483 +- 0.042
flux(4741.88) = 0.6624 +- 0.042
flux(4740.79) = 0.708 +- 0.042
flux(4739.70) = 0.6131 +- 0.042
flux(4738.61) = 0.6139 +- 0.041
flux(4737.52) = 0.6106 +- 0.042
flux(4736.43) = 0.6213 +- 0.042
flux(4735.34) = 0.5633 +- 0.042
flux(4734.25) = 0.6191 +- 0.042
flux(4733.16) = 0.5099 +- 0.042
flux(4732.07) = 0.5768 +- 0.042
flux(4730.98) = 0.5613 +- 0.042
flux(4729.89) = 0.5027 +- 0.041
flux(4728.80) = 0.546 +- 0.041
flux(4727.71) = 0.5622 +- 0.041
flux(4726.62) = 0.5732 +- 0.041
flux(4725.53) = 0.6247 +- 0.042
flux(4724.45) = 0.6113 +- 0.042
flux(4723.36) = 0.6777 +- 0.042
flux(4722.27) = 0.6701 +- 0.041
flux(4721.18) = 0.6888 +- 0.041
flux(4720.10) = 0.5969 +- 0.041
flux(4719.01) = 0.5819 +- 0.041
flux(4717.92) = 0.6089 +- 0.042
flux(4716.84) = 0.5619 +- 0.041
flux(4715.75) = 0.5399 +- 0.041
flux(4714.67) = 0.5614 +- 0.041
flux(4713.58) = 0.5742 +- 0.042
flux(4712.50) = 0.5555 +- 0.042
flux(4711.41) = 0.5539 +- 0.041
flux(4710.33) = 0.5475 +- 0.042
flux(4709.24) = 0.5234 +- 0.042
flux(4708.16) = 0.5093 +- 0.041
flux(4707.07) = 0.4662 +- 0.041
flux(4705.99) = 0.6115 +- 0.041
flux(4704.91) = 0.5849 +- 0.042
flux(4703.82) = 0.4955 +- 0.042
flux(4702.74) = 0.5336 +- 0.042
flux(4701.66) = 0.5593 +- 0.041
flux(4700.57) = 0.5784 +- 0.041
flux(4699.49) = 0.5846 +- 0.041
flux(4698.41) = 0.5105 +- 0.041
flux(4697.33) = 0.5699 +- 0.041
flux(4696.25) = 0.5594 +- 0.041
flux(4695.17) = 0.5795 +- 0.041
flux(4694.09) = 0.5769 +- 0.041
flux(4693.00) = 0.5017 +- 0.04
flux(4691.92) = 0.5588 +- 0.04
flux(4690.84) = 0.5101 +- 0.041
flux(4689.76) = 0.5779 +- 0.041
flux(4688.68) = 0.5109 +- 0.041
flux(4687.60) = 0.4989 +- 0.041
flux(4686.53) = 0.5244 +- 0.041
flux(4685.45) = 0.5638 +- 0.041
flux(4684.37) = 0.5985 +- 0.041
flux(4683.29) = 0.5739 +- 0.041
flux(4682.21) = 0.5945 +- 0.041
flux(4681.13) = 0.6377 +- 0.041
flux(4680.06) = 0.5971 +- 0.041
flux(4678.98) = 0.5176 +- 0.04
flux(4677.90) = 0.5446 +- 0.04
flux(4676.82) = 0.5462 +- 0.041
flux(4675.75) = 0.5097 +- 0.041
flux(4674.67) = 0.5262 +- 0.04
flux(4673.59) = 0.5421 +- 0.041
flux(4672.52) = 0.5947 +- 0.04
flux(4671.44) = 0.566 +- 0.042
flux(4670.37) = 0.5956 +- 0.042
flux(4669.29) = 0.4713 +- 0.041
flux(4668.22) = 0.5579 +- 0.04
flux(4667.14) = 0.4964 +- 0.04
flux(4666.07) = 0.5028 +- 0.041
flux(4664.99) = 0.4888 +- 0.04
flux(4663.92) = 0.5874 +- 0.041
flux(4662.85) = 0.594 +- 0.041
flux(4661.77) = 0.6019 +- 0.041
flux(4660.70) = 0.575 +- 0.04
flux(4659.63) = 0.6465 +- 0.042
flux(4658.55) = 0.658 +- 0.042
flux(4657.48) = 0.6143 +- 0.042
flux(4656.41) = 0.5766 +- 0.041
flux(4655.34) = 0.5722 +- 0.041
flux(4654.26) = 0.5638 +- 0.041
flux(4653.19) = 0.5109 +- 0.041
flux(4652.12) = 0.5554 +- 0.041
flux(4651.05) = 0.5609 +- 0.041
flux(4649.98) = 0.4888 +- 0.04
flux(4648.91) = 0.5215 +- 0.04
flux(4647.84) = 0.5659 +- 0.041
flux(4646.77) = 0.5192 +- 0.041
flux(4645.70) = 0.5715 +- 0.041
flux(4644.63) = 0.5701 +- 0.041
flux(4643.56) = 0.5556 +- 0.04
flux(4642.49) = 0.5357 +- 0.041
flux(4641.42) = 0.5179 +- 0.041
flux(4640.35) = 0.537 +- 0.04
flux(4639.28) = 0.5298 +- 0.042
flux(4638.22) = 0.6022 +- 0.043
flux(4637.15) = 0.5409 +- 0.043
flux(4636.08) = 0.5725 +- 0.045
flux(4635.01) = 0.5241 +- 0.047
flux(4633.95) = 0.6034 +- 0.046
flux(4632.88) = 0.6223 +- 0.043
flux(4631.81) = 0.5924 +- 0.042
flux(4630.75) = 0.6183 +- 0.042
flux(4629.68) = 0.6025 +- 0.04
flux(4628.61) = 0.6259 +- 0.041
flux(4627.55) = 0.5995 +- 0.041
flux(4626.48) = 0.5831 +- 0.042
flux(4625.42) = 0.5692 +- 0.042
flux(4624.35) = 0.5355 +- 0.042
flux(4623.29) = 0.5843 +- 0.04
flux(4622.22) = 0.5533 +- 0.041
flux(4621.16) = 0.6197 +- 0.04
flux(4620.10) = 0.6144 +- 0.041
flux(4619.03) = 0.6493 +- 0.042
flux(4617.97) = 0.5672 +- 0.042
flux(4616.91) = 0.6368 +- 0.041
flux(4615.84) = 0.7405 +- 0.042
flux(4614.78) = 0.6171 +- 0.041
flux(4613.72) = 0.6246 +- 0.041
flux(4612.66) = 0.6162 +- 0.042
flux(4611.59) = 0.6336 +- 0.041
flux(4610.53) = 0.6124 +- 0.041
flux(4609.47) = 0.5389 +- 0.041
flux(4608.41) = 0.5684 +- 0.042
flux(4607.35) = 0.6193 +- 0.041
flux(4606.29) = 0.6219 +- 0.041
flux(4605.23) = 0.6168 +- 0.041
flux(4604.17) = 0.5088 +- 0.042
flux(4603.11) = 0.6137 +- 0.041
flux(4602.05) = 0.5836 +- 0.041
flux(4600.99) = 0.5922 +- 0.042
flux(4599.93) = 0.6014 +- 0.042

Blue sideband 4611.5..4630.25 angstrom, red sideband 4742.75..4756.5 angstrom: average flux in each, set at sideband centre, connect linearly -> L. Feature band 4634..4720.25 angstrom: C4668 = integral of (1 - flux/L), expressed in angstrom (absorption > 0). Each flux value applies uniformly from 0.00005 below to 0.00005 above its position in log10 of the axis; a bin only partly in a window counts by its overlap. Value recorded 8.0 angstrom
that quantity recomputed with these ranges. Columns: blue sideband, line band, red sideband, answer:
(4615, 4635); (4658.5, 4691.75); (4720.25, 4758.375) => 2.76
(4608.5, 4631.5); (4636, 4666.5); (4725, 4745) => 2.25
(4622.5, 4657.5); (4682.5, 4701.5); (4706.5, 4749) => 0.93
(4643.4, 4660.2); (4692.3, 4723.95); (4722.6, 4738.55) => 0.65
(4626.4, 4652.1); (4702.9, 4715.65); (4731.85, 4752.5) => 1.31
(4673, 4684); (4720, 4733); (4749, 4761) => -0.23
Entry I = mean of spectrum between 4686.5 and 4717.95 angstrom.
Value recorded 0.547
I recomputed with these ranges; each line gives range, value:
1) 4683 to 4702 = 0.552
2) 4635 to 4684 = 0.558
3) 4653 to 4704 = 0.558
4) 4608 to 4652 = 0.581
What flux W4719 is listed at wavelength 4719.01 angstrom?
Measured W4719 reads 0.5819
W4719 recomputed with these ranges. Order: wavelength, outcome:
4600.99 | 0.5922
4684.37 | 0.5985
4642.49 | 0.5357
